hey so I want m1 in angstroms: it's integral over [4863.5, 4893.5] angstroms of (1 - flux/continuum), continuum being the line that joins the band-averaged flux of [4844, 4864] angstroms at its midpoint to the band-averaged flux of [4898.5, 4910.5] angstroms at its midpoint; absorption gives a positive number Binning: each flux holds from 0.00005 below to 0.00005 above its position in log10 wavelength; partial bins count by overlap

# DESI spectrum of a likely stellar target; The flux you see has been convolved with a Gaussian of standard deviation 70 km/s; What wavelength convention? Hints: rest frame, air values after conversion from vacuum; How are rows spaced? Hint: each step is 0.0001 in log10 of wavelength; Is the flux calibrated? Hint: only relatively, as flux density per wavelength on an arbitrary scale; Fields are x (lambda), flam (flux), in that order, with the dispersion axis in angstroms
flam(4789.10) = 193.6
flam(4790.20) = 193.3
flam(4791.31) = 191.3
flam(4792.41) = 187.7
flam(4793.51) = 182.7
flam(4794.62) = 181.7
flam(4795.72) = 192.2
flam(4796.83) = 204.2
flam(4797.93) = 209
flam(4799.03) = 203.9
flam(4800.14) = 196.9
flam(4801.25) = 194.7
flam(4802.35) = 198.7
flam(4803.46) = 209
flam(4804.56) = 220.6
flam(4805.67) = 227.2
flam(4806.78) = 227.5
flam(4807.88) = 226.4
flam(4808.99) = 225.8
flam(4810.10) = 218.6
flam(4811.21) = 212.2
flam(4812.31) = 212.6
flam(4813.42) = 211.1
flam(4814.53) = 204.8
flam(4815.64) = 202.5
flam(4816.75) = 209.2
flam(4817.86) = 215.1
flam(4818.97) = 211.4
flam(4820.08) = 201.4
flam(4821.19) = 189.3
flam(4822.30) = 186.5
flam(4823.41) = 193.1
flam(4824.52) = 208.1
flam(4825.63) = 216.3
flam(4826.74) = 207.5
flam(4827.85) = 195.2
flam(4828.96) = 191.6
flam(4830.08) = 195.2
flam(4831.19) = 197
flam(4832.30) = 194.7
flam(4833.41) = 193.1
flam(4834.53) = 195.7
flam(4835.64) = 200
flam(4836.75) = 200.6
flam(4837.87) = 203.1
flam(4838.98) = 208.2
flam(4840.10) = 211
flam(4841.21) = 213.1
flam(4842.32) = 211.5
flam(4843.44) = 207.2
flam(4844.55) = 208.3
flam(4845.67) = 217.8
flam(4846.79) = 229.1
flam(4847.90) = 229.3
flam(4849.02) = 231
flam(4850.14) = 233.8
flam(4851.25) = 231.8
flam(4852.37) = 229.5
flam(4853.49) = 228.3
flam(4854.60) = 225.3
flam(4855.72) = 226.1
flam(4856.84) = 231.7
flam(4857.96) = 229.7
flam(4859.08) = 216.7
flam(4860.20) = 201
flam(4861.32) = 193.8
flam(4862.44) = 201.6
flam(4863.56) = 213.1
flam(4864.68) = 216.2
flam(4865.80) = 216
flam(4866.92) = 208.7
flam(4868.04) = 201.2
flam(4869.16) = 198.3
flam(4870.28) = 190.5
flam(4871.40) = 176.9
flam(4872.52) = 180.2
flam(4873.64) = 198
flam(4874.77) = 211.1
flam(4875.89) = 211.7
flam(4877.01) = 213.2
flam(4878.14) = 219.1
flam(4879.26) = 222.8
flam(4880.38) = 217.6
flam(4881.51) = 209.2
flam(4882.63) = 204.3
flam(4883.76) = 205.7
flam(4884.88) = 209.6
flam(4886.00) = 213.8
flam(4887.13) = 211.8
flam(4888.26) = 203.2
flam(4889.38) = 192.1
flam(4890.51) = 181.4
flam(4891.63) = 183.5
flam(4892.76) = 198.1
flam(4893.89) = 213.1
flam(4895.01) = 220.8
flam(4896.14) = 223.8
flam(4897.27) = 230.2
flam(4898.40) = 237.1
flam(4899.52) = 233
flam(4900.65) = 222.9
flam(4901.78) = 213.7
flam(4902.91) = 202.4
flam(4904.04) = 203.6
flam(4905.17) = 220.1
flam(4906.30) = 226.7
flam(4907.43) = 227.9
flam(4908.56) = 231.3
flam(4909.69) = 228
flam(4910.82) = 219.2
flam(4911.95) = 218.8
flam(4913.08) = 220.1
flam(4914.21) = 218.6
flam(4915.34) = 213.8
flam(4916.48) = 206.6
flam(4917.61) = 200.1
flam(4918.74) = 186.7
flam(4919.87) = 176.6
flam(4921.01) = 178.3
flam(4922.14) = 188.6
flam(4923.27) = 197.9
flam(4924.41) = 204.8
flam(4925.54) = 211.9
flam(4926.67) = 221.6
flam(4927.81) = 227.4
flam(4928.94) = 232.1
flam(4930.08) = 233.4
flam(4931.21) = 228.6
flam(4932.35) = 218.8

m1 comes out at 2.4 angstroms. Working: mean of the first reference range 221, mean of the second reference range 222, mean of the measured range 204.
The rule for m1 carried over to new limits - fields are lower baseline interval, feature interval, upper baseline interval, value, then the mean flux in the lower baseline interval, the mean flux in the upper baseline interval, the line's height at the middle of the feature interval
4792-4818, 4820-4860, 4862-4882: -0.83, 207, 206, 207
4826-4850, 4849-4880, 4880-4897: -0.87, 207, 206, 207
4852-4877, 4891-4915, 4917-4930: -1.52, 209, 204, 206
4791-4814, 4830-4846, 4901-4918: 0.47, 207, 217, 210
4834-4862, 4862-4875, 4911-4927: 0.73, 217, 203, 213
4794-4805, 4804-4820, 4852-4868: -0.92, 201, 216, 204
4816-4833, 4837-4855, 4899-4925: -1.45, 201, 210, 203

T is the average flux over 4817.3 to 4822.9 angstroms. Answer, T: 201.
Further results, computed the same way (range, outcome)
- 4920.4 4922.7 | 183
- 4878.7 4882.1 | 217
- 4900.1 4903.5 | 213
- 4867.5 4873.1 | 190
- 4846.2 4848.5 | 229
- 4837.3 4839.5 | 205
